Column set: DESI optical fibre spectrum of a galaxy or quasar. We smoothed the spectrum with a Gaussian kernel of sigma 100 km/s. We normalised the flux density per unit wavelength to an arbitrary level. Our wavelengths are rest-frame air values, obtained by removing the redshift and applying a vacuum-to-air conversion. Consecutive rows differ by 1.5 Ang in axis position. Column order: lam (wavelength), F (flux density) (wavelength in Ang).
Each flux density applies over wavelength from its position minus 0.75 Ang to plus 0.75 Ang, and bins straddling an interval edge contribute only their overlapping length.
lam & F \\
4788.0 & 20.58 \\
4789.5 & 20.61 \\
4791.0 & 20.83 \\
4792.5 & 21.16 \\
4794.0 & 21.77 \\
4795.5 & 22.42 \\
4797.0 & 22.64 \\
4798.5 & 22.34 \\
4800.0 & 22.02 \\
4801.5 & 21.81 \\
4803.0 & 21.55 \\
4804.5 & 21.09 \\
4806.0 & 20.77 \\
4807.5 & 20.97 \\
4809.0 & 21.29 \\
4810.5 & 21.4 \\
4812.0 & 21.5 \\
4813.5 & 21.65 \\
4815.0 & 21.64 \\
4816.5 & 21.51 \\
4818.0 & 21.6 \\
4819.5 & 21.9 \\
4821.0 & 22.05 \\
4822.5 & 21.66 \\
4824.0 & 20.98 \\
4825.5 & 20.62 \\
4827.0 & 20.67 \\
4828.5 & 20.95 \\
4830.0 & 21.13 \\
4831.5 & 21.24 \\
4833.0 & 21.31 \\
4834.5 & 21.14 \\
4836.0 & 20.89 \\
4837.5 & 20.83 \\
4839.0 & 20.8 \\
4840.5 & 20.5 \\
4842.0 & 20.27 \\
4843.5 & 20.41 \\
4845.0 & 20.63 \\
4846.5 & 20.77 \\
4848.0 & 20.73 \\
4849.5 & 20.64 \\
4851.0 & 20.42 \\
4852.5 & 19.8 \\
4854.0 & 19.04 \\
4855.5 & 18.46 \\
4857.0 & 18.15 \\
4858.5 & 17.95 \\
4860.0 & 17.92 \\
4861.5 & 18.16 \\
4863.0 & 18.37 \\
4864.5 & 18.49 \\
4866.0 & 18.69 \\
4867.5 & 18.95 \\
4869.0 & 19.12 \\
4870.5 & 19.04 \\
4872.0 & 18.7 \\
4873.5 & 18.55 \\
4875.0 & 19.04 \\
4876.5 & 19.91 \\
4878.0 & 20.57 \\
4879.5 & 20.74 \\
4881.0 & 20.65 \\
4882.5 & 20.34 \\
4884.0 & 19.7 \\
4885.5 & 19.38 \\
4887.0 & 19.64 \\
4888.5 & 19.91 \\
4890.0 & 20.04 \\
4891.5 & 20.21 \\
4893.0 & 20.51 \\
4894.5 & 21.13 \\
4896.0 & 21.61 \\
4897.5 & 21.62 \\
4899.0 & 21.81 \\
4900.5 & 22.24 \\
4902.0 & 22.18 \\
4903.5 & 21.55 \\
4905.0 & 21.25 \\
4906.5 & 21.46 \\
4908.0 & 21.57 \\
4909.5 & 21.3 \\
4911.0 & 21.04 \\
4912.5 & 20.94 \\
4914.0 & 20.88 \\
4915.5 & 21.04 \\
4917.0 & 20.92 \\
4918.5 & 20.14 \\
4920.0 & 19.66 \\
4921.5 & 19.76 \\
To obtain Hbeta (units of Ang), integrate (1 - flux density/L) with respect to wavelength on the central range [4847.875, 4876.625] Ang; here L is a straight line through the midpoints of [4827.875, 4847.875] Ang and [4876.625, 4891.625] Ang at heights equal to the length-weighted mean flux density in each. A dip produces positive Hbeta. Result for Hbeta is 2.1 Ang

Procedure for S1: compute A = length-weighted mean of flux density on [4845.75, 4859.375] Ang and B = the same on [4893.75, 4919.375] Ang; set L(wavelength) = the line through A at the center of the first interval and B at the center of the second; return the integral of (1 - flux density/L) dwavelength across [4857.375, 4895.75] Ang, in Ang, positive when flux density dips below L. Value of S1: 1.69 Ang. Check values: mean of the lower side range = 19.5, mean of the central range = 19.4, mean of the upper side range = 21.3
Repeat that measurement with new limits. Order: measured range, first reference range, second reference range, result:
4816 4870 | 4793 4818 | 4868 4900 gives 1.93 Ang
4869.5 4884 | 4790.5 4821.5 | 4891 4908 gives 1.19 Ang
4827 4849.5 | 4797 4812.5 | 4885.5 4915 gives 0.58 Ang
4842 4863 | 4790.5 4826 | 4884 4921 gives 1.77 Ang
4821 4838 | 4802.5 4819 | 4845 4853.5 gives -0.14 Ang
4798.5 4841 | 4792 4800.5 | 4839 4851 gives 0.12 Ang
